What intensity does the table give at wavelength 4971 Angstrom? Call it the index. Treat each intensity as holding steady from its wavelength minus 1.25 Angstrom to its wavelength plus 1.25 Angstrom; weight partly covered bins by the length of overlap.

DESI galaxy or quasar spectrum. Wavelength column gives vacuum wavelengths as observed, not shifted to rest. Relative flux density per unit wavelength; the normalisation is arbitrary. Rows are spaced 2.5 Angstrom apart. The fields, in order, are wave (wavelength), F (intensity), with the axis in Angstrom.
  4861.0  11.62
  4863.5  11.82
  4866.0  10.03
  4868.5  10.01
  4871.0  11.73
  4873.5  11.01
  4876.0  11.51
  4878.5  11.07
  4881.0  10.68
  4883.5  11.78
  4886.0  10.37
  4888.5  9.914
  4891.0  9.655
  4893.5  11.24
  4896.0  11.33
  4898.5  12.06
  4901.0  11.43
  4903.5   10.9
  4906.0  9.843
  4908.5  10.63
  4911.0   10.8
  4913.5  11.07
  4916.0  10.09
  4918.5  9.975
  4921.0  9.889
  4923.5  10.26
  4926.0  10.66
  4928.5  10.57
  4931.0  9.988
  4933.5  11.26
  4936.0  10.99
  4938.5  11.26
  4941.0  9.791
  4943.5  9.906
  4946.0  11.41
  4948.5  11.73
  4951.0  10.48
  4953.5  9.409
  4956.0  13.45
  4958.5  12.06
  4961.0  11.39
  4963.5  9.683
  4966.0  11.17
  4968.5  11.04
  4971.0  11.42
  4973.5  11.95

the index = 11.42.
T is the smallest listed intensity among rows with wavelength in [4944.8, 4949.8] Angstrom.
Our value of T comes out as 11.41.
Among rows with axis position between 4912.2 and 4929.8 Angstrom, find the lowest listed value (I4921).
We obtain 9.889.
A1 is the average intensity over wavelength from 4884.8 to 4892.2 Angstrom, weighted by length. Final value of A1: 9.98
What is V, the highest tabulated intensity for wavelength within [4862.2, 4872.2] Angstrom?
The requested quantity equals 11.82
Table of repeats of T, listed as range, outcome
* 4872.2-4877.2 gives 11.01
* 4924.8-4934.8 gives 9.988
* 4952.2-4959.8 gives 9.409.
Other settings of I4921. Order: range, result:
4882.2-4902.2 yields 9.655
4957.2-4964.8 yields 9.683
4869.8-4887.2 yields 10.37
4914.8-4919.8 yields 9.975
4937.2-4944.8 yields 9.791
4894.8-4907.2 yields 9.843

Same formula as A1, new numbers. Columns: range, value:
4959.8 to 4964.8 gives 10.5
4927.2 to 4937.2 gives 10.7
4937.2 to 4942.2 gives 10.5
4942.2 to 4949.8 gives 11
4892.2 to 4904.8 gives 11.4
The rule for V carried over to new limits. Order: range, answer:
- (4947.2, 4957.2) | 13.45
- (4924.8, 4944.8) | 11.26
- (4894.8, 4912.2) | 12.06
